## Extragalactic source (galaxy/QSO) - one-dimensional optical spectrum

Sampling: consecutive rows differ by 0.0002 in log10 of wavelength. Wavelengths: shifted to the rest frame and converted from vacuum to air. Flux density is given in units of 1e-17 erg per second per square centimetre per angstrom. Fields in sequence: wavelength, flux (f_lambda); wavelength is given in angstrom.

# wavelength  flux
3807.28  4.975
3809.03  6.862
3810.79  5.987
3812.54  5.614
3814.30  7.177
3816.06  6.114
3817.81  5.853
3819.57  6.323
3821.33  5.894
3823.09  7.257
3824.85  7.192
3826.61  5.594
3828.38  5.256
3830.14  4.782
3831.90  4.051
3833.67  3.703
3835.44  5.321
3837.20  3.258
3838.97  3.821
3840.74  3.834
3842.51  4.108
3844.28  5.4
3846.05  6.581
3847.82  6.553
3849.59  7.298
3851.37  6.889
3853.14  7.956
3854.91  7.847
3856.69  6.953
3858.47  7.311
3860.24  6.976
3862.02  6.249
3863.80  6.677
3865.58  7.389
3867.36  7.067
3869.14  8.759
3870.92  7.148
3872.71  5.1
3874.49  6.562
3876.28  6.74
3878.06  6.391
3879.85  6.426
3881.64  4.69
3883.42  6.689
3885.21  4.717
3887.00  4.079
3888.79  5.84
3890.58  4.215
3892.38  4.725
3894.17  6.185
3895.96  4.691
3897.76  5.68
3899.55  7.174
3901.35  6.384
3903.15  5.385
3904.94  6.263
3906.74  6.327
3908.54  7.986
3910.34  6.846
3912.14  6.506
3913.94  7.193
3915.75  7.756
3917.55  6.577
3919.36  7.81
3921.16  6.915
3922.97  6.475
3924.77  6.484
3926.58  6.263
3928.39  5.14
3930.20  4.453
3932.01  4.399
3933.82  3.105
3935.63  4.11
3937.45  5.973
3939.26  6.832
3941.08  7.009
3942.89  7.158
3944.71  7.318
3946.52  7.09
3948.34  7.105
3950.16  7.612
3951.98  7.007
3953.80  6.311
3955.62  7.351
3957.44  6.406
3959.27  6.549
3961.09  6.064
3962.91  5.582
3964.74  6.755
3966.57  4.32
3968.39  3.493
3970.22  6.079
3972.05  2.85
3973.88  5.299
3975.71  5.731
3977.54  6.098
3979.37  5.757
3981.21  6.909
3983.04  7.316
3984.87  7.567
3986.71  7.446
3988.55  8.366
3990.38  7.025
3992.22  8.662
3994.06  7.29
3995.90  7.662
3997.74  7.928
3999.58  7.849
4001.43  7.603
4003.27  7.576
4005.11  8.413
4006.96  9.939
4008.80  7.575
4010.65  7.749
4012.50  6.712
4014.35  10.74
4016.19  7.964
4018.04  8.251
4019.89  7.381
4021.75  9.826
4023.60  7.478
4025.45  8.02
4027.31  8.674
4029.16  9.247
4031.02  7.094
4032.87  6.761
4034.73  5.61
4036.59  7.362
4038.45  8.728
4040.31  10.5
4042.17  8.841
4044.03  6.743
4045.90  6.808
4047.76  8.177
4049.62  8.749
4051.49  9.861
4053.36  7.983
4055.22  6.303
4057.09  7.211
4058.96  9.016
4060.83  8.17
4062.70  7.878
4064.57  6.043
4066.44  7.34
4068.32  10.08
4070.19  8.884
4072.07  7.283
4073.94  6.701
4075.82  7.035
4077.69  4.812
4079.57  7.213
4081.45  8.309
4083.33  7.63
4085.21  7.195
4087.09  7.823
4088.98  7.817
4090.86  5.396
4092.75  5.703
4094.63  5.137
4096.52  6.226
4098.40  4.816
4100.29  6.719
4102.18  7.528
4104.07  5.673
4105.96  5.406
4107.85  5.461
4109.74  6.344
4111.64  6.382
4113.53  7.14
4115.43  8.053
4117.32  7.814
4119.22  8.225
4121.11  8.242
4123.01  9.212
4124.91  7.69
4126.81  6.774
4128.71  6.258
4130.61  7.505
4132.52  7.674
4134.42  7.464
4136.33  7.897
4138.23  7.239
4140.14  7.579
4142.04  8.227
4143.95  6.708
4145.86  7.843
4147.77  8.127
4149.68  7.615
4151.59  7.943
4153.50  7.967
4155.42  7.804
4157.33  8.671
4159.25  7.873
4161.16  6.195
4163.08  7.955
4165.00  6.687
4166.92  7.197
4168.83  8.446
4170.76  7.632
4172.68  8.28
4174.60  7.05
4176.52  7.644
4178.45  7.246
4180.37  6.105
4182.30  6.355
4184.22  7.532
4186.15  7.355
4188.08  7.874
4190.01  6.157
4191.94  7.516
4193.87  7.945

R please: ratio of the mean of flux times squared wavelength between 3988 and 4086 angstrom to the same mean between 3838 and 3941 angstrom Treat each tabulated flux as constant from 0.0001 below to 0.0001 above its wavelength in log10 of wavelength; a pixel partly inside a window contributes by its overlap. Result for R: 1.38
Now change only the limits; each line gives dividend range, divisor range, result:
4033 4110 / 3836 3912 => 1.30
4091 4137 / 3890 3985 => 1.22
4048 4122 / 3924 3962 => 1.25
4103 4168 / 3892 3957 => 1.29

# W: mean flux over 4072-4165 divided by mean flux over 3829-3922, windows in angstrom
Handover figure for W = 1.17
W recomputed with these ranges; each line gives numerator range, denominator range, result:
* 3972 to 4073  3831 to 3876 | 1.27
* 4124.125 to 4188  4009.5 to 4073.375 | 0.93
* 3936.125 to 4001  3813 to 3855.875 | 1.15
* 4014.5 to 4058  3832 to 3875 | 1.30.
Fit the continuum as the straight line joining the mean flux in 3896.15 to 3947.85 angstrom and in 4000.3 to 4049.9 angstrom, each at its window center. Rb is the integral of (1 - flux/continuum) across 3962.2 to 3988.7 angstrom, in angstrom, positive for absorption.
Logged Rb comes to 4.9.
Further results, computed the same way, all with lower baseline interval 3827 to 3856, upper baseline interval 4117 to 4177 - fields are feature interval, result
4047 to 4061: -2.4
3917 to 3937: 1.5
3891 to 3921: -2.7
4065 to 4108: 2.4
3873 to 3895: 0.6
